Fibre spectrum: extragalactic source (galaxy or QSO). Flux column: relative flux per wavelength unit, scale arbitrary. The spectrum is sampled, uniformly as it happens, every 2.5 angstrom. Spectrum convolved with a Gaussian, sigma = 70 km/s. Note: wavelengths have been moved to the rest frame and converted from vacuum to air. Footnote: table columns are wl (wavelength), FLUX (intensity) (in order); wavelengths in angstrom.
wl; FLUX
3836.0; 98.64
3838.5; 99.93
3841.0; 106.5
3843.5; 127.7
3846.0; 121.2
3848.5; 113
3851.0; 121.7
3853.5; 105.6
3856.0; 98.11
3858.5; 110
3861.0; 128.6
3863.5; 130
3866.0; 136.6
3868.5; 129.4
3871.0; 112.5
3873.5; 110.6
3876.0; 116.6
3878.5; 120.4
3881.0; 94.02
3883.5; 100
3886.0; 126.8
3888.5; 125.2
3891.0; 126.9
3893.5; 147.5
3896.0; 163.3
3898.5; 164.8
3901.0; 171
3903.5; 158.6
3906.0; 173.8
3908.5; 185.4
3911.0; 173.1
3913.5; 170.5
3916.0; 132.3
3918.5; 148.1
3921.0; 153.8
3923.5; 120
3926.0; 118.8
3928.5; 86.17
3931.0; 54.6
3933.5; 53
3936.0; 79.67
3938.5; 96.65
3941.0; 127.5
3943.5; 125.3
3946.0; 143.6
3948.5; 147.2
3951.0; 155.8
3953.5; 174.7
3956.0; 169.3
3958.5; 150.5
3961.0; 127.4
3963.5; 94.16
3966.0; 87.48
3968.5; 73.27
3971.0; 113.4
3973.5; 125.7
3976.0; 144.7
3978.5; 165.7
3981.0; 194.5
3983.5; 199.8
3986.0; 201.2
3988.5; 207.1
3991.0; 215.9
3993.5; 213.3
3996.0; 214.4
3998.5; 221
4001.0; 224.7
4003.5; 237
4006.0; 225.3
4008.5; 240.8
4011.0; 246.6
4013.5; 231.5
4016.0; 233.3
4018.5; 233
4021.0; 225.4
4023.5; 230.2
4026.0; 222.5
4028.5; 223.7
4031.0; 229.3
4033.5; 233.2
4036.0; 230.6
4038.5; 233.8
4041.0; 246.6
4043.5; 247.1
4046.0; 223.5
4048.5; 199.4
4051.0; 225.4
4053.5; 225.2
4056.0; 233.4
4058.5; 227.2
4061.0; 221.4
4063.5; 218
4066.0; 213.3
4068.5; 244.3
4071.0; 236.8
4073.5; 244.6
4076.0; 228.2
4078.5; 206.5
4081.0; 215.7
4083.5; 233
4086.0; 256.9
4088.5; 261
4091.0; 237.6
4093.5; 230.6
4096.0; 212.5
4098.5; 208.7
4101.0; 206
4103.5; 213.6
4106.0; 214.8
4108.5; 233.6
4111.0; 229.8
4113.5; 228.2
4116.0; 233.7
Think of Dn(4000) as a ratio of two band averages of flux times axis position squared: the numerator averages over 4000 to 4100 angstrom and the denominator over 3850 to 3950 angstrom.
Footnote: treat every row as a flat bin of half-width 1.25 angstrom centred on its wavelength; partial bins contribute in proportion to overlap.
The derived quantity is 1.9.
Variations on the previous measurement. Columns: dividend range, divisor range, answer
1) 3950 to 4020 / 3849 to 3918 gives 1.44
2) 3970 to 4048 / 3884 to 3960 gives 1.64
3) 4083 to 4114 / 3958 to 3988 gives 1.72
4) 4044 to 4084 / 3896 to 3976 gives 1.83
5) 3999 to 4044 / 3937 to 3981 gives 1.81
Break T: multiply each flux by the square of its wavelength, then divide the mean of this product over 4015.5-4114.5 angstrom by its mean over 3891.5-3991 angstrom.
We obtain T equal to 1.71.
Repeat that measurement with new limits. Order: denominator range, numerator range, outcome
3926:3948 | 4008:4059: 2.44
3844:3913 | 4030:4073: 1.88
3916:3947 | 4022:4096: 2.24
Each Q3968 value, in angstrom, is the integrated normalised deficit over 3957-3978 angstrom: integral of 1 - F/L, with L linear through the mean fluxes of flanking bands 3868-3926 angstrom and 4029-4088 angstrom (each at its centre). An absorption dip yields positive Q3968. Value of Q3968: 7.3 angstrom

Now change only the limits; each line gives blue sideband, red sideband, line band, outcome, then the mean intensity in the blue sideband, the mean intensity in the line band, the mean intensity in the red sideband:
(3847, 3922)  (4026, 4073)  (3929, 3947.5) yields 7.7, 135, 97.4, 229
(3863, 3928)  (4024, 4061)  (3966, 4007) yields 2.7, 138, 183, 228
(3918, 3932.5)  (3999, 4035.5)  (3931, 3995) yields 7.9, 111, 142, 231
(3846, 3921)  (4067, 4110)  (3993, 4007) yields -2.6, 134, 223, 228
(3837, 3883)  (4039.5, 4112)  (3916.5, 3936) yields 5.8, 115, 104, 227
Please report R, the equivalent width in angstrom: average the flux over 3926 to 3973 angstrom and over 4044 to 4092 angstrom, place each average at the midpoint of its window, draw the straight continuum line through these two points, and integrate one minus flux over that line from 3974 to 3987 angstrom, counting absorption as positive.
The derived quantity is -2.92 angstrom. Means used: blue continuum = 115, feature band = 178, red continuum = 229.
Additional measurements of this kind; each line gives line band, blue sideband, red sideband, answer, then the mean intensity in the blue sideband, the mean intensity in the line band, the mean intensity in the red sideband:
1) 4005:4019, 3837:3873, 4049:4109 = -3.00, 117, 235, 227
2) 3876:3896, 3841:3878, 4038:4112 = 1.43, 118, 123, 228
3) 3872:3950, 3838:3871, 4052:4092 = 8.78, 118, 130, 231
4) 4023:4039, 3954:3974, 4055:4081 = -3.42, 119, 229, 227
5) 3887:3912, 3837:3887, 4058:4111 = -4.48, 115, 158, 227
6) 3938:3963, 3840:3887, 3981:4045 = 5.35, 116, 142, 226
